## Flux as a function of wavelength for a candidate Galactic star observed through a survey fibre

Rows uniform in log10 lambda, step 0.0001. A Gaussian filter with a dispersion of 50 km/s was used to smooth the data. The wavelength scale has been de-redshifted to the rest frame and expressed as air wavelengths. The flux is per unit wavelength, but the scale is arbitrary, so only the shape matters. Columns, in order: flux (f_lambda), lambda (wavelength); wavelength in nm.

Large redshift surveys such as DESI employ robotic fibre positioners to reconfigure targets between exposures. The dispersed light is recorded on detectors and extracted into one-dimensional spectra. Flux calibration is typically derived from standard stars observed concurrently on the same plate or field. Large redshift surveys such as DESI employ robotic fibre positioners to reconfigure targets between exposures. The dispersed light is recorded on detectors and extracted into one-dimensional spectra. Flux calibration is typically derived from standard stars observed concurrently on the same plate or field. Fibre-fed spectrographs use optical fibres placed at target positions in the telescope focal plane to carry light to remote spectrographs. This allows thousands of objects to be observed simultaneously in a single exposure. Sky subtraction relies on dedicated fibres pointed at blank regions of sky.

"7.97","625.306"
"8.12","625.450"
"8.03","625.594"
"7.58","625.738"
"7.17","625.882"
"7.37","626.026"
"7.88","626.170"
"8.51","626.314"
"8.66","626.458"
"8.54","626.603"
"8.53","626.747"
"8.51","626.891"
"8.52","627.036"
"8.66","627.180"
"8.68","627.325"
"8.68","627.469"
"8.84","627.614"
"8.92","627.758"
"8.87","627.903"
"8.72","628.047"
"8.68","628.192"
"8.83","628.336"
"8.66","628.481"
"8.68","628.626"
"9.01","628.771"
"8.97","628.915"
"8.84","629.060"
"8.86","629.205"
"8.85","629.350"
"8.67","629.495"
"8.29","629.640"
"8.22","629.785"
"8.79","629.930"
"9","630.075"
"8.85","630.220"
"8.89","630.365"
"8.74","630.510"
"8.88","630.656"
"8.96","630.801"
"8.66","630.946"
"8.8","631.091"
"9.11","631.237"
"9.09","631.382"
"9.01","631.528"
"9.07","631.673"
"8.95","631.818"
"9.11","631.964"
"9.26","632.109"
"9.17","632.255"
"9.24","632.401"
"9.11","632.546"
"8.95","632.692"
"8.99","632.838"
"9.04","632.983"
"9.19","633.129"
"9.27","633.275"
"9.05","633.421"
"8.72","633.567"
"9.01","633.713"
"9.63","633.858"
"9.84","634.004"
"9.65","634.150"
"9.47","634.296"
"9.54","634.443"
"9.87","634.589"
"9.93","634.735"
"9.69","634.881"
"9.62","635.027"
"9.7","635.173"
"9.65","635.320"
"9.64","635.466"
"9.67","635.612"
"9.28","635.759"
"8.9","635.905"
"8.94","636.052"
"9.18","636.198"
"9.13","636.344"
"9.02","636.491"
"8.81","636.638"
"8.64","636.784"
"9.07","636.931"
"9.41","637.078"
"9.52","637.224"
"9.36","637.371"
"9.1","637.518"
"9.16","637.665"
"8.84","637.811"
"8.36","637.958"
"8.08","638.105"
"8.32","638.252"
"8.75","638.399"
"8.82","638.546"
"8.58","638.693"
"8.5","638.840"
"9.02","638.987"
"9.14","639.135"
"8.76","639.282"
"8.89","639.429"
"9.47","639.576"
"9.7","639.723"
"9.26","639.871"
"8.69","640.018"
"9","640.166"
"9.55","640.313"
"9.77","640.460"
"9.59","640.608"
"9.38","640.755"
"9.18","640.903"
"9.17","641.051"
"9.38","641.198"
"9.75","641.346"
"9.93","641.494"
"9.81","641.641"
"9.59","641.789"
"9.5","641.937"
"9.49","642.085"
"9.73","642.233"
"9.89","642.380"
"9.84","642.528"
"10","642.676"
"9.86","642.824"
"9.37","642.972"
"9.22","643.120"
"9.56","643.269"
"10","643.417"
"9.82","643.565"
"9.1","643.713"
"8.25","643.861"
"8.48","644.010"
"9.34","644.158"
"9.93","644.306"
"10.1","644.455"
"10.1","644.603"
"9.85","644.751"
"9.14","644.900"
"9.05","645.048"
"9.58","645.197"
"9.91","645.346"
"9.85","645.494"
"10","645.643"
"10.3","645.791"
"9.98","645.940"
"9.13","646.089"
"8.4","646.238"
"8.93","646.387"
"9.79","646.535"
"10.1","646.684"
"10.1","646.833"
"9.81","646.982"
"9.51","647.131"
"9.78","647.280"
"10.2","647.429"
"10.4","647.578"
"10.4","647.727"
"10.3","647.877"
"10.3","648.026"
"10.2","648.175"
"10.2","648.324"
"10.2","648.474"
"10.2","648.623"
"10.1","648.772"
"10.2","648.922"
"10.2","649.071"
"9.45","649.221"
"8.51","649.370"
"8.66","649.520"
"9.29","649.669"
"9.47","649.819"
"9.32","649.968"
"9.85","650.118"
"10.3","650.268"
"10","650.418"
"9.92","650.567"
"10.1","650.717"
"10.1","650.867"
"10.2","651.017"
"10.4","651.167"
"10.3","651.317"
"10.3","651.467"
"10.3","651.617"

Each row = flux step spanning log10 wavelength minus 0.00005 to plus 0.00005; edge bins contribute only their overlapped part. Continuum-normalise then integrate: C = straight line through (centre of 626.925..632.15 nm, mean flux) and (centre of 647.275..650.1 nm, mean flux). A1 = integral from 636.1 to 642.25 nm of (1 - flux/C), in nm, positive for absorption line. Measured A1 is 0.13 nm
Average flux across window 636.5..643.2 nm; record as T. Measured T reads 9.23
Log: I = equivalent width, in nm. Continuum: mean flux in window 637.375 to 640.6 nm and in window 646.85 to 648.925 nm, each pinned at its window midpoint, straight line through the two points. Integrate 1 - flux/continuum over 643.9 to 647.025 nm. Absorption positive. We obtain 0.07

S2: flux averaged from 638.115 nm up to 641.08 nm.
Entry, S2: 9.05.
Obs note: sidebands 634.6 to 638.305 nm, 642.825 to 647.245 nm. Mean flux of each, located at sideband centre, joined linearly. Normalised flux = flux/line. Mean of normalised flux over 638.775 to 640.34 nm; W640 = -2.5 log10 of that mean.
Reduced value 0.03 mag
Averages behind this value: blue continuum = 9.18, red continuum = 9.55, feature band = 9.08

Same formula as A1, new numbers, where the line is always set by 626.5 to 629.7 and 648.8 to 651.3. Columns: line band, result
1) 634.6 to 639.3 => 0.02 nm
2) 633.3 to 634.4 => -0.04 nm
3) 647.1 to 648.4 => -0.07 nm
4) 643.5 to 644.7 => 0.01 nm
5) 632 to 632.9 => -0.02 nm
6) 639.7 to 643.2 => -0.06 nm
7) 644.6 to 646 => -0.03 nm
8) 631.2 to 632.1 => -0.02 nm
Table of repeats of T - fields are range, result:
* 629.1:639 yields 9.07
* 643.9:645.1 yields 9.47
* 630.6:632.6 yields 9.03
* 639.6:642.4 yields 9.49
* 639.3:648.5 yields 9.62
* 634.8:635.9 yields 9.57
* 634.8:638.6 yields 9.11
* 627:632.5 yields 8.85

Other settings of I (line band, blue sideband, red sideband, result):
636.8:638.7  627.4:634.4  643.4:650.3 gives 0.08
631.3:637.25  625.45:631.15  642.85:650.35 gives -0.22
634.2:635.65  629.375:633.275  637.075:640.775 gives -0.11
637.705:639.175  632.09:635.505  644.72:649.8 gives 0.13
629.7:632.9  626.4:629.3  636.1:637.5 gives -0.02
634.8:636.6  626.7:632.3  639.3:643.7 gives -0.04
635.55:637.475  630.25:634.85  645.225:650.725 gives 0.04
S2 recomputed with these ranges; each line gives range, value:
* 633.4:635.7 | 9.55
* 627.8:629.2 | 8.81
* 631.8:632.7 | 9.13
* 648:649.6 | 9.82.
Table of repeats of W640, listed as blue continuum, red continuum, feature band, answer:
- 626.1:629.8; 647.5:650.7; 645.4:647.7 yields 0.00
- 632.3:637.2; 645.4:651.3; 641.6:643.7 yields -0.01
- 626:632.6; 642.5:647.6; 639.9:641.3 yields 0.01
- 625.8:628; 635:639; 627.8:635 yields -0.04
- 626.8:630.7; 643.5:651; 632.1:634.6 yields -0.03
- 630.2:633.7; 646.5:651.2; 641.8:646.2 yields 0.01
